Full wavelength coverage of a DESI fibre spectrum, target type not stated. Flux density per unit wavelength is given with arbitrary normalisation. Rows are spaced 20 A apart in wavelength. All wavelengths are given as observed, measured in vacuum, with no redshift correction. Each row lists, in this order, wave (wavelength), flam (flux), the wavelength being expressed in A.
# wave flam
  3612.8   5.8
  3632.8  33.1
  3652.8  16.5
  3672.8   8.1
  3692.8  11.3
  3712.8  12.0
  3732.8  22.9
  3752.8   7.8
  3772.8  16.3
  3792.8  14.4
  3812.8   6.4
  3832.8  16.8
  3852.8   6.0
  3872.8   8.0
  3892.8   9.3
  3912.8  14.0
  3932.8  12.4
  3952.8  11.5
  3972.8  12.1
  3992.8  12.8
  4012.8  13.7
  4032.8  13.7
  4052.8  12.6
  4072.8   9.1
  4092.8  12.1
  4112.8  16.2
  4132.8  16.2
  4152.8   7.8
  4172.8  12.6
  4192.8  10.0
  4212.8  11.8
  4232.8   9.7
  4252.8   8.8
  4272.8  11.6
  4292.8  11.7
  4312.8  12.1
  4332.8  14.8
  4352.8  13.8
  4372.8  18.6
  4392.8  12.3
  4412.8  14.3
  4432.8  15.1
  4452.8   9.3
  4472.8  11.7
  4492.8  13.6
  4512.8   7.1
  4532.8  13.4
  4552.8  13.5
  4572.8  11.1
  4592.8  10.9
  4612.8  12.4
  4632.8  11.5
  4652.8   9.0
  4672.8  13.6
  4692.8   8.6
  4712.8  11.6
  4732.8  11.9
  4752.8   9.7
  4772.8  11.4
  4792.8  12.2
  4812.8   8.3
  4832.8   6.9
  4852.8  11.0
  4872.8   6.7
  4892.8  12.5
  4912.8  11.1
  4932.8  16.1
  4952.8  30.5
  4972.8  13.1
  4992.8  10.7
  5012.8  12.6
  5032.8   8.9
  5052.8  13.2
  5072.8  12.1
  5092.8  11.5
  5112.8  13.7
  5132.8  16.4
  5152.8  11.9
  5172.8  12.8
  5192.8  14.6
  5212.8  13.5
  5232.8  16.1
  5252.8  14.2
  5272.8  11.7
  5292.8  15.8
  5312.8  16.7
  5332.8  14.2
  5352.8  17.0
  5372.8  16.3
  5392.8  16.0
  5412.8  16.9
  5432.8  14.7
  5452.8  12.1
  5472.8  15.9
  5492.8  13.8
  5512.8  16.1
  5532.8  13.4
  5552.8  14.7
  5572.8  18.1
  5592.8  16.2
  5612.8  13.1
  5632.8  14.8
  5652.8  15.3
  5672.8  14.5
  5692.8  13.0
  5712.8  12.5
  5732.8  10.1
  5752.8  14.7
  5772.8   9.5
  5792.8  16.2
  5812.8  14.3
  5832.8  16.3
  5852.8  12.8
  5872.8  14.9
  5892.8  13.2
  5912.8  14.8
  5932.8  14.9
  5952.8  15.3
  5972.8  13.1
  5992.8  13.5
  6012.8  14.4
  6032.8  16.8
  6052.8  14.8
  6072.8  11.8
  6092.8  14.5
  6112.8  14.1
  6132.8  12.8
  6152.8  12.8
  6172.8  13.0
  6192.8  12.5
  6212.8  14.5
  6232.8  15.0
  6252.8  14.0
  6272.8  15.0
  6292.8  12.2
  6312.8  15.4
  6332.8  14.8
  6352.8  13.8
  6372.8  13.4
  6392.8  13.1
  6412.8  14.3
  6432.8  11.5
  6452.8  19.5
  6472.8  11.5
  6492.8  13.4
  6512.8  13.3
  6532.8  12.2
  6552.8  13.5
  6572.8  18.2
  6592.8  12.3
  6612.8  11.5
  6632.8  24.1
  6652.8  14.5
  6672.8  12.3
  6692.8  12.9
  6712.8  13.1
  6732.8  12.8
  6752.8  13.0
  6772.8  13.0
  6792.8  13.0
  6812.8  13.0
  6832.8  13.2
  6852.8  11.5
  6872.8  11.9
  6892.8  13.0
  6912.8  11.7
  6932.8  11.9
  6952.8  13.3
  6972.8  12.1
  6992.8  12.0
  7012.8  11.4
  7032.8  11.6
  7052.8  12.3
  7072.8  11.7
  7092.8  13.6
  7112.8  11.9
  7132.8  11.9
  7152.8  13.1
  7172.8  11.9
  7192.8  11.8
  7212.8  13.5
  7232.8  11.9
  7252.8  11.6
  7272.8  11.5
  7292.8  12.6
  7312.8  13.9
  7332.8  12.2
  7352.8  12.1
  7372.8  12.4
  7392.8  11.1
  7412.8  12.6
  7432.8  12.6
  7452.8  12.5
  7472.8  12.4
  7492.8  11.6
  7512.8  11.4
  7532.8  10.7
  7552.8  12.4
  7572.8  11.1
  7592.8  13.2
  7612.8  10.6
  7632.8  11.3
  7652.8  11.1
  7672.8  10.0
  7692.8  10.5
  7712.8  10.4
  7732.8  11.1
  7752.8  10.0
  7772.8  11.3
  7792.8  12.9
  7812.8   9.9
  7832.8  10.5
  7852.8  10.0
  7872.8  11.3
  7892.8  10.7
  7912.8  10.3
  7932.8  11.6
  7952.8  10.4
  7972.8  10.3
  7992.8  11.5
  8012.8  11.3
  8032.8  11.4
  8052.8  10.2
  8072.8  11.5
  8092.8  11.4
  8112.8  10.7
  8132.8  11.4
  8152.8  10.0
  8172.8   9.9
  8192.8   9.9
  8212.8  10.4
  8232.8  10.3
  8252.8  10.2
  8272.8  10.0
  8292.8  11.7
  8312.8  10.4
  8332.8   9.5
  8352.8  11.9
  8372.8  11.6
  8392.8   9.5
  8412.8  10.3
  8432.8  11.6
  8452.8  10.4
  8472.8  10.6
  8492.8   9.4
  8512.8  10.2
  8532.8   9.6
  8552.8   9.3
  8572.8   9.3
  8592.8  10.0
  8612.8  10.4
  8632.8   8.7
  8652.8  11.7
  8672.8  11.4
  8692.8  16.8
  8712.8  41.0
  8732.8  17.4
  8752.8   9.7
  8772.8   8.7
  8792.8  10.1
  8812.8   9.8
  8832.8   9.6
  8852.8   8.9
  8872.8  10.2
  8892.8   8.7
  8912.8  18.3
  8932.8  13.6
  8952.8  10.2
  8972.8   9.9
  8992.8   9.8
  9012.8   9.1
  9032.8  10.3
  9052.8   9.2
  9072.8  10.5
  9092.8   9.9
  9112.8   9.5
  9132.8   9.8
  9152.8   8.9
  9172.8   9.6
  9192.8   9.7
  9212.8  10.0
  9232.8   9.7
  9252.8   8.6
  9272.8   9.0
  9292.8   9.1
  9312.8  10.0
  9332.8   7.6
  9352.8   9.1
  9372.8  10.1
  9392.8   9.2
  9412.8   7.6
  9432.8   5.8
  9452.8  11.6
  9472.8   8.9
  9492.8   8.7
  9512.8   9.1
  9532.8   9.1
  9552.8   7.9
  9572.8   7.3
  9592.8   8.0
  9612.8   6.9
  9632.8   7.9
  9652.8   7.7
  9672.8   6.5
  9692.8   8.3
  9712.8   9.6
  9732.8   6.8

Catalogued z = 0.326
